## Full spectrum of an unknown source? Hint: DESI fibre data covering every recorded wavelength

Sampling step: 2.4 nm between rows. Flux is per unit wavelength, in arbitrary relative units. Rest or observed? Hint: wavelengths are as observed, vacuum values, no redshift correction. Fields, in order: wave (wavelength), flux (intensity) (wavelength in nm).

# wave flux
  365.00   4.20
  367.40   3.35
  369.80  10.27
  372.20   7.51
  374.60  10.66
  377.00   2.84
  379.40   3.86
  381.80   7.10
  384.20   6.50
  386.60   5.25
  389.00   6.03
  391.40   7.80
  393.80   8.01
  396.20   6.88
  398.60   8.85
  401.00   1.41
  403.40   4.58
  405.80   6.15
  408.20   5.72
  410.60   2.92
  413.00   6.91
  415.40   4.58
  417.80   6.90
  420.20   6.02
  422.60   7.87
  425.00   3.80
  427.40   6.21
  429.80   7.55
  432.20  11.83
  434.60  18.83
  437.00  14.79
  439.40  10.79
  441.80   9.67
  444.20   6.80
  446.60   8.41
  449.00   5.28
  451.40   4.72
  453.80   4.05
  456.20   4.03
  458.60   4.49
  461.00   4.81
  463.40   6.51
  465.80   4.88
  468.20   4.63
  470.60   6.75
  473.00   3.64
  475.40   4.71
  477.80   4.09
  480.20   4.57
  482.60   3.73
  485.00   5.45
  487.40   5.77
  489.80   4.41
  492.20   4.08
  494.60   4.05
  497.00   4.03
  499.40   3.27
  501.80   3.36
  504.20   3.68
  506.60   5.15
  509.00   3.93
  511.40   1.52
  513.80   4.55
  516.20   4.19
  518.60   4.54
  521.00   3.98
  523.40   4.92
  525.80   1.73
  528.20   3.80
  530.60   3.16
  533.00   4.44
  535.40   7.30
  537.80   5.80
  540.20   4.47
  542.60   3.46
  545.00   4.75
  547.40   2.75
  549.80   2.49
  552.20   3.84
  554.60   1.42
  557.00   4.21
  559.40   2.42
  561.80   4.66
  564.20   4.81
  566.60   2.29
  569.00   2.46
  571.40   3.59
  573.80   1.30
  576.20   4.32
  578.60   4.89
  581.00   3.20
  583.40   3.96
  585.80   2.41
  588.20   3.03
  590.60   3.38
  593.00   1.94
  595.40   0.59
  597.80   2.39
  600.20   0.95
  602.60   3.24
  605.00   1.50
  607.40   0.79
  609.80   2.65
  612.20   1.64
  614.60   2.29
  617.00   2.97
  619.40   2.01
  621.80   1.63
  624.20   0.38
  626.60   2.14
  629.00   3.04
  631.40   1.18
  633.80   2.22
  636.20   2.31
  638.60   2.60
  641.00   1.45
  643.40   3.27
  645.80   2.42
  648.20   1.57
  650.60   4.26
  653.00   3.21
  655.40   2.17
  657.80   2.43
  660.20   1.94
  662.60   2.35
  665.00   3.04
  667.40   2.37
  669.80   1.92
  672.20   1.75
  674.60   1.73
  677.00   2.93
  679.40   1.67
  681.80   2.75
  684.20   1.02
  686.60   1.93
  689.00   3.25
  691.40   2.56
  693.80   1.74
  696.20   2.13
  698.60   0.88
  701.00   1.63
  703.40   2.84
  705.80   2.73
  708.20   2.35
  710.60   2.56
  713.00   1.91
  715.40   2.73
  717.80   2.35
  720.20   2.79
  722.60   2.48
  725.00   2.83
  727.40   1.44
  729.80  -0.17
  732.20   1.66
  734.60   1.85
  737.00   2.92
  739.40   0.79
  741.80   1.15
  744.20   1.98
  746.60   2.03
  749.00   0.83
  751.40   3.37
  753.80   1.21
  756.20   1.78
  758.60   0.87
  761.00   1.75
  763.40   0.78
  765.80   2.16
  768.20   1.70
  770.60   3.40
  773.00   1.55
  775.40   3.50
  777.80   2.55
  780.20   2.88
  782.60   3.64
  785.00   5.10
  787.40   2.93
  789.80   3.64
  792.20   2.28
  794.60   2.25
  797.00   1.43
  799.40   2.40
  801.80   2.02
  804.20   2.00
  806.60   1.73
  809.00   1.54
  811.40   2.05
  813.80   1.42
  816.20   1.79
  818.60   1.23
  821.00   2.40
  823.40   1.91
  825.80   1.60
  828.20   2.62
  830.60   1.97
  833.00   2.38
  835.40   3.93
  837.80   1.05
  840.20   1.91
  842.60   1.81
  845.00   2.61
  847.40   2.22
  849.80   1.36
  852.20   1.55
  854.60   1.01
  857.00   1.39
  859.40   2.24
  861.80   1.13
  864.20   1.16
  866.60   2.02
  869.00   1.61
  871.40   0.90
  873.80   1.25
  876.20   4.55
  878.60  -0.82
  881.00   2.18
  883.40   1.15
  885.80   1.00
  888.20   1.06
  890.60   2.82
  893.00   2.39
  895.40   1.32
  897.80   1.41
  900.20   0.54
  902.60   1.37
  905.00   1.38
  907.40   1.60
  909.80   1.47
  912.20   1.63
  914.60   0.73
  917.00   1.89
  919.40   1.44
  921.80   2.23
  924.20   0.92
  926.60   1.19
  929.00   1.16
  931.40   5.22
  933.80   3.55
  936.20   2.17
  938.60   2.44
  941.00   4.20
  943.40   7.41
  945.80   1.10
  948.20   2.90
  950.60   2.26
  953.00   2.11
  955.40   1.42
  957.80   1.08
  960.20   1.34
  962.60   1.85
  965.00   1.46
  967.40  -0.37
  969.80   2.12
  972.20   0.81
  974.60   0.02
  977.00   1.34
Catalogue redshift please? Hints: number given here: 1.812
